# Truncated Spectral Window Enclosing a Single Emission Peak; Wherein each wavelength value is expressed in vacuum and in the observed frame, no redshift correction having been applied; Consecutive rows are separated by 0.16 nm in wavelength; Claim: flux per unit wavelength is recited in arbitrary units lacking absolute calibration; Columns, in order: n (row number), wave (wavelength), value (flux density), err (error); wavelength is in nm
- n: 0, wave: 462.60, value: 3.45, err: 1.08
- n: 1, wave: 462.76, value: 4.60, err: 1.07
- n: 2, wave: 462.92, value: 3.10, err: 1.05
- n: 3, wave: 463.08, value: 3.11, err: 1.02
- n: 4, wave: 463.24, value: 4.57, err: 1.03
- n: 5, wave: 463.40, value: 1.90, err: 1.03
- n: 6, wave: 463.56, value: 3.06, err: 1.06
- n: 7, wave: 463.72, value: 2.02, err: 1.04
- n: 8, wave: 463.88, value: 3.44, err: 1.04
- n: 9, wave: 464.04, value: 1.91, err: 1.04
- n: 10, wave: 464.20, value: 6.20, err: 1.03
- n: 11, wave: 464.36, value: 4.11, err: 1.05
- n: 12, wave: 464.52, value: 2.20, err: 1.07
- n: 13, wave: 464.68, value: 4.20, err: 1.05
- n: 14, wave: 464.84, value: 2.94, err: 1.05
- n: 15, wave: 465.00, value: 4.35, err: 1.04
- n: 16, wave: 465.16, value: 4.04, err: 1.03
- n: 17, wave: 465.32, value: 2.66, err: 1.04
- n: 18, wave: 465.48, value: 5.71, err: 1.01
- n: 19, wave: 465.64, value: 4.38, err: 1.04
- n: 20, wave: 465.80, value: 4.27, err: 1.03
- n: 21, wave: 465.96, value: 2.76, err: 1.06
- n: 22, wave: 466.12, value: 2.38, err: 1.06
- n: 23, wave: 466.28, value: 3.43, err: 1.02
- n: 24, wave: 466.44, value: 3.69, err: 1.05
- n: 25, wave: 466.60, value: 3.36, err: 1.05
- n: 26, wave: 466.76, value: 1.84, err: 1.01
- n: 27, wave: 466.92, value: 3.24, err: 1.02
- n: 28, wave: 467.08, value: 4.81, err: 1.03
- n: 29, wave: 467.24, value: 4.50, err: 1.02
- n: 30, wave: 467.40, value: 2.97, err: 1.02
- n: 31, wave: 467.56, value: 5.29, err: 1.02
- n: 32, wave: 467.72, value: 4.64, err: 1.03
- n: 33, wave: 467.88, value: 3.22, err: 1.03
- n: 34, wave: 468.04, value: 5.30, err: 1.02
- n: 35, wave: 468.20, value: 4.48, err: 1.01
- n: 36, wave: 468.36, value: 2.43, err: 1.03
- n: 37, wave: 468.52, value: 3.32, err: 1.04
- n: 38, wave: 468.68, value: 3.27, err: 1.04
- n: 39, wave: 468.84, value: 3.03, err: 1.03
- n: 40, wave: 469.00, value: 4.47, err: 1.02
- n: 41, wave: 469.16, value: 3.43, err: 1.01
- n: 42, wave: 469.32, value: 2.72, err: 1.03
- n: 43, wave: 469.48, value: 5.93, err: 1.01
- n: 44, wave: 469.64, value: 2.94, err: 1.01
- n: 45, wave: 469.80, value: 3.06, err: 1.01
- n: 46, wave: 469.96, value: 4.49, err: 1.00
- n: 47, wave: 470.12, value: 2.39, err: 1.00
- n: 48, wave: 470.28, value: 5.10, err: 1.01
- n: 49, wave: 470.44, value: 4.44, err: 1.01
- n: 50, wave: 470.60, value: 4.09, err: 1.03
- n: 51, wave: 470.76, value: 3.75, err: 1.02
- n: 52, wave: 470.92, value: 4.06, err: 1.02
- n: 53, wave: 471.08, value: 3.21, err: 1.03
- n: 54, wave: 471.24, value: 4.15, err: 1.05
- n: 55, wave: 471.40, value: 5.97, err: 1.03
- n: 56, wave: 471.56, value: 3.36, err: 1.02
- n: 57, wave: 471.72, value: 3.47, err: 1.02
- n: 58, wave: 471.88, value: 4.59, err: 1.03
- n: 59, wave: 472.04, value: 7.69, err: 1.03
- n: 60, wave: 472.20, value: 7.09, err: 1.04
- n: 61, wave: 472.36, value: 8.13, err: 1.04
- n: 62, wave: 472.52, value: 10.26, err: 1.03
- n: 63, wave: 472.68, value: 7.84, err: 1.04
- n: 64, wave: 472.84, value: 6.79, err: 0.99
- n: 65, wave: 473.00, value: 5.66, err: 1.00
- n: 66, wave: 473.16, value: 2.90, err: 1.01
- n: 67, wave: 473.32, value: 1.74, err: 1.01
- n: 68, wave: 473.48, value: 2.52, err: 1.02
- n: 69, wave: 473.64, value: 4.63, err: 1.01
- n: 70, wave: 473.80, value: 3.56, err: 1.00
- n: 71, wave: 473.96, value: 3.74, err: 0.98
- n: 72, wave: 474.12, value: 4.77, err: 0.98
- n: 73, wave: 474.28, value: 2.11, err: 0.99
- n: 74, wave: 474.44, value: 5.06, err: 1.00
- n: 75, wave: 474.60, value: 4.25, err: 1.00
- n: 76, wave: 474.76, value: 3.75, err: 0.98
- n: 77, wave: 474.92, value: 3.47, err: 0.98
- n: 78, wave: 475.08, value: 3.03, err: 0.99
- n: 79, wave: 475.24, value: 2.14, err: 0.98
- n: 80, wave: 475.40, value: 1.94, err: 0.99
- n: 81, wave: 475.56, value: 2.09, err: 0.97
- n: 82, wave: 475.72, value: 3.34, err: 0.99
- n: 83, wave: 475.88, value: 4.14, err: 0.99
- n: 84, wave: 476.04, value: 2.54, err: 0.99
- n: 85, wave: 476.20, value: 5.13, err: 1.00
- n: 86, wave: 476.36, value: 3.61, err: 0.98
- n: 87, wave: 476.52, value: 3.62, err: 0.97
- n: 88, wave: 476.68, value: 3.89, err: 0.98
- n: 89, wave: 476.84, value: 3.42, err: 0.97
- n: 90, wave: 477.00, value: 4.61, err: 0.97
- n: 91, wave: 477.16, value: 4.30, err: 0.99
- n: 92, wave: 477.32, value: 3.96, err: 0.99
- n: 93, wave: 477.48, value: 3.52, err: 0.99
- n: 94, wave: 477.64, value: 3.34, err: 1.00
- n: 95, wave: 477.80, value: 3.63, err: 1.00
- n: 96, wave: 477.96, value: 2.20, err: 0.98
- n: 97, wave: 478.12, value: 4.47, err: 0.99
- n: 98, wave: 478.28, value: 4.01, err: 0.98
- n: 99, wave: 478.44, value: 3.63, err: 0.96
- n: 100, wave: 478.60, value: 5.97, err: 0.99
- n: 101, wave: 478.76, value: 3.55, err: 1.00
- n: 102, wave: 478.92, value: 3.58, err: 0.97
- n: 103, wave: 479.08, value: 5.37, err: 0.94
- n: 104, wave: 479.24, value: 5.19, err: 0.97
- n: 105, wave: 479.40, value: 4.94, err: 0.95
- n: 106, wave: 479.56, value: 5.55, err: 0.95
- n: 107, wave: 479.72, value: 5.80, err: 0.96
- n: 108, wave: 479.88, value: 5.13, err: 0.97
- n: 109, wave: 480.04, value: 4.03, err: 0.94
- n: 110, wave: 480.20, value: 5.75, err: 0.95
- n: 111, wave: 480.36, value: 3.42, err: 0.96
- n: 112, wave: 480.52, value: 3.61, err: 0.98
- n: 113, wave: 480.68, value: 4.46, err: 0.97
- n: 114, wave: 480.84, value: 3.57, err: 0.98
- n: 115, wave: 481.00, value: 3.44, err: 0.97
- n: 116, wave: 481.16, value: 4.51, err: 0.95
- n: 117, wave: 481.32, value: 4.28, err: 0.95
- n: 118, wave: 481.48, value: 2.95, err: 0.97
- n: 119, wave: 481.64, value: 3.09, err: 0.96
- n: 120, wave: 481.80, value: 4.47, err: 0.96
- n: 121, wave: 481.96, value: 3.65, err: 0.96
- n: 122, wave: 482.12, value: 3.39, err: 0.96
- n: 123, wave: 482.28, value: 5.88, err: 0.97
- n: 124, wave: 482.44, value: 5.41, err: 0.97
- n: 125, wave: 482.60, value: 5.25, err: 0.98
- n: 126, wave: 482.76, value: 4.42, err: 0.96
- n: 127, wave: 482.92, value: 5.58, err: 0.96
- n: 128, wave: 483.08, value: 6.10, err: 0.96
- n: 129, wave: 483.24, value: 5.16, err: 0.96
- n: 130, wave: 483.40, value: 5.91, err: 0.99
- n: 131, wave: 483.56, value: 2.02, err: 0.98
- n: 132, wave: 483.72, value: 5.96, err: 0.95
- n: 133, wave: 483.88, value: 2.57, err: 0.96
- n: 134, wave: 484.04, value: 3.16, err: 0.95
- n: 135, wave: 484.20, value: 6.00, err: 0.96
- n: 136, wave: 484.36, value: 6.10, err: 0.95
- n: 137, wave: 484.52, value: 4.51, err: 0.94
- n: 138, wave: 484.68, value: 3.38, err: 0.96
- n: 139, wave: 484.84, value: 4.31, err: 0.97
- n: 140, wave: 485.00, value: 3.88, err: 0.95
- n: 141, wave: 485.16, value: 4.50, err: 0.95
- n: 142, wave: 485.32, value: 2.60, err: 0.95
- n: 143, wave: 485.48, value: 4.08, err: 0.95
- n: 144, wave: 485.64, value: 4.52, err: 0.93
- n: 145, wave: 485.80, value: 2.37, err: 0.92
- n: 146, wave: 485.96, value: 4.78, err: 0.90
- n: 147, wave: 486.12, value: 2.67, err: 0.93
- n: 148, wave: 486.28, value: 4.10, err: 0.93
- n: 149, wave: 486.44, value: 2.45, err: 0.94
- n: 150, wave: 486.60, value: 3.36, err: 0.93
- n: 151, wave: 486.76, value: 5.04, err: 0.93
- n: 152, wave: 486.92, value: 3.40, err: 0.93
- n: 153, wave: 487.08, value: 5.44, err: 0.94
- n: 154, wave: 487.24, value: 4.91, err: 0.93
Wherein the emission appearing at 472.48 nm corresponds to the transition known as [O II] 3727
